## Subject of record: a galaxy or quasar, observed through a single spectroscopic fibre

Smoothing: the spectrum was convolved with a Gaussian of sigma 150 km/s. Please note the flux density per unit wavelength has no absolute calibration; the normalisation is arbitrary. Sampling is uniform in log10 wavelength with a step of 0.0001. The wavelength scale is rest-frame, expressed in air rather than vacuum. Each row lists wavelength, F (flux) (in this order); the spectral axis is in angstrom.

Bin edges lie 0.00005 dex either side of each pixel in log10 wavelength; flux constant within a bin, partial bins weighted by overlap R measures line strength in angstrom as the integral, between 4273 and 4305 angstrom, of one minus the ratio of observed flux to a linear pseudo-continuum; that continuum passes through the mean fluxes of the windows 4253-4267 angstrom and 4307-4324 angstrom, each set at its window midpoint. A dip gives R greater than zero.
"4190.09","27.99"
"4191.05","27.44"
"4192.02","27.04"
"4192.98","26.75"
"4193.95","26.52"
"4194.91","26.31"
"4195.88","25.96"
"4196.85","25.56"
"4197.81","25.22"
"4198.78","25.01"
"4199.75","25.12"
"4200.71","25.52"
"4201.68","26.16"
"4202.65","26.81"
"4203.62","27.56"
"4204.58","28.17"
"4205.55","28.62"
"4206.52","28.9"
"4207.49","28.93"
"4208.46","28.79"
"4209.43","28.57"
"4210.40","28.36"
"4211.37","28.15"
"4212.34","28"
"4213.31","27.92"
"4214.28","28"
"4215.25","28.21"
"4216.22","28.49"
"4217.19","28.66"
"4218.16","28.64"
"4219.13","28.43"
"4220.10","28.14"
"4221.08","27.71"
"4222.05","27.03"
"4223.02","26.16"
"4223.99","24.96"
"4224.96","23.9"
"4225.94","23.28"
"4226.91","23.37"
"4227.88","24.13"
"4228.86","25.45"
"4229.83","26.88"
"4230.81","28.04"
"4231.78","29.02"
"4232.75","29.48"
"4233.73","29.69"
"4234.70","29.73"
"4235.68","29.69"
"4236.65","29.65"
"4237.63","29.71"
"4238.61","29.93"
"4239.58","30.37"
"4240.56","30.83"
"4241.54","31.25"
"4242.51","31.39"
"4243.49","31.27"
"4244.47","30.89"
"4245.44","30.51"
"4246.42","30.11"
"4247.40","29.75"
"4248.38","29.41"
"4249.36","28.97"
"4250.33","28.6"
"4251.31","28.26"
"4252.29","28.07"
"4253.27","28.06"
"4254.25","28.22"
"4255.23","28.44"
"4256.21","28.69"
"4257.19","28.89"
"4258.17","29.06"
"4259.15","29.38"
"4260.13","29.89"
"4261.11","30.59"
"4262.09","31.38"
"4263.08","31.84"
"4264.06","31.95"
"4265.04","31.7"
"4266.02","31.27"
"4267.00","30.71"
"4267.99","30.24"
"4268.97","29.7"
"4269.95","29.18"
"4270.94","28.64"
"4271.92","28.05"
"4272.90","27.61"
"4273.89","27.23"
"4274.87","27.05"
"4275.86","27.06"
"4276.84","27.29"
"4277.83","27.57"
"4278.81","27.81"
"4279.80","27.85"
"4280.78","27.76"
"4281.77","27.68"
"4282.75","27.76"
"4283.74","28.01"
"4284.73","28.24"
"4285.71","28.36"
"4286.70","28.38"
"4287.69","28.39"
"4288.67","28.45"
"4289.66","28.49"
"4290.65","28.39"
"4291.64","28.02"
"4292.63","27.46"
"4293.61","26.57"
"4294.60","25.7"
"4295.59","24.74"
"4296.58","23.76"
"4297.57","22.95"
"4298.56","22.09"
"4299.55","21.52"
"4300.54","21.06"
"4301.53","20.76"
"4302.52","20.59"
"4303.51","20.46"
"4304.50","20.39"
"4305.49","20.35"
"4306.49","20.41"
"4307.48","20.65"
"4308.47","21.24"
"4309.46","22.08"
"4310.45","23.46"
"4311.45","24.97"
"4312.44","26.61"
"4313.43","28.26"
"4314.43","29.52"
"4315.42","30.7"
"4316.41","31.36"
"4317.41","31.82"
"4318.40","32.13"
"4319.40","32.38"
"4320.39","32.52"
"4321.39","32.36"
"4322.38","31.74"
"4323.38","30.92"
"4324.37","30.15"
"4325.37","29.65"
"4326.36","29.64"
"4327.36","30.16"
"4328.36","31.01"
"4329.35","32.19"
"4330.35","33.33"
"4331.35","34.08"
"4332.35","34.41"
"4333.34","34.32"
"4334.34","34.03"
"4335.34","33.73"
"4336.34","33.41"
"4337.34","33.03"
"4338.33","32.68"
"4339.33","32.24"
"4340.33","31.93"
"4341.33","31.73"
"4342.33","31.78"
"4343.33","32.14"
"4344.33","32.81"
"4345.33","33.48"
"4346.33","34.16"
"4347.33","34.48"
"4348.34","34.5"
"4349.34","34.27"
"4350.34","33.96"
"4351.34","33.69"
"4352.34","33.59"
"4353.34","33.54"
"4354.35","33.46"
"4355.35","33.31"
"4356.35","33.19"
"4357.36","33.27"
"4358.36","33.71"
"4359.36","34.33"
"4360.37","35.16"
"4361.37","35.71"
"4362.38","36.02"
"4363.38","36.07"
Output 3.6 angstrom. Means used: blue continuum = 30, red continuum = 28.4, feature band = 25.9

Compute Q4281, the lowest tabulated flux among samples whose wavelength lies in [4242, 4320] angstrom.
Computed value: 20.35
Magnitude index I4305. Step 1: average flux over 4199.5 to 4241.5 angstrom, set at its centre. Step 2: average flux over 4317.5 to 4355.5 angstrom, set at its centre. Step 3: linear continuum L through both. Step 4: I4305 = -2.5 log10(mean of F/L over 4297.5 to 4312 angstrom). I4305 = 0.41 mag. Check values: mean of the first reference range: 27.8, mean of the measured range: 21.5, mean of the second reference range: 32.7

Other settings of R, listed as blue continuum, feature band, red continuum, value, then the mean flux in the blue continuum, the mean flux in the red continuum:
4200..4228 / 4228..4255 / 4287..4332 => -2.10 angstrom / 27.3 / 27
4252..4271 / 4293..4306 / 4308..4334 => 3.28 angstrom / 29.8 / 30.1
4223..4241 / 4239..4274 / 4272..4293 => -2.56 angstrom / 27.6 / 27.9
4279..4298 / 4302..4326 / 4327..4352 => 2.70 angstrom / 27.2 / 33.1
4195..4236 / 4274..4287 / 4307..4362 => 0.84 angstrom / 27.2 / 31.6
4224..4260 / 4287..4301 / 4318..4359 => 2.39 angstrom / 28.6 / 32.8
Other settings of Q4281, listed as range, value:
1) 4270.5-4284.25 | 27.05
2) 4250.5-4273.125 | 27.61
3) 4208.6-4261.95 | 23.28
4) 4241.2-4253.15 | 28.07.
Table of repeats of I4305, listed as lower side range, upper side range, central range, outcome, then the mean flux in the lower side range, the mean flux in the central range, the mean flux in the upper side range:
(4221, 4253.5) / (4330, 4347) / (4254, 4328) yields 0.124 mag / 28.4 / 27.6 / 33.2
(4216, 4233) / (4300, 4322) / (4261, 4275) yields -0.142 mag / 26.7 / 29.9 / 25.7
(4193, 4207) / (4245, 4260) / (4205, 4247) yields -0.024 mag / 26.5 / 28.4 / 29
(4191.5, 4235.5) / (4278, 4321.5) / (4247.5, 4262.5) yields -0.094 mag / 27.2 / 29.1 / 26.1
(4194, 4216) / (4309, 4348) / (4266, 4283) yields 0.047 mag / 27.3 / 28.3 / 31.3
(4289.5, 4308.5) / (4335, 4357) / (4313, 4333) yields -0.114 mag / 23.2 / 31.5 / 33.2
